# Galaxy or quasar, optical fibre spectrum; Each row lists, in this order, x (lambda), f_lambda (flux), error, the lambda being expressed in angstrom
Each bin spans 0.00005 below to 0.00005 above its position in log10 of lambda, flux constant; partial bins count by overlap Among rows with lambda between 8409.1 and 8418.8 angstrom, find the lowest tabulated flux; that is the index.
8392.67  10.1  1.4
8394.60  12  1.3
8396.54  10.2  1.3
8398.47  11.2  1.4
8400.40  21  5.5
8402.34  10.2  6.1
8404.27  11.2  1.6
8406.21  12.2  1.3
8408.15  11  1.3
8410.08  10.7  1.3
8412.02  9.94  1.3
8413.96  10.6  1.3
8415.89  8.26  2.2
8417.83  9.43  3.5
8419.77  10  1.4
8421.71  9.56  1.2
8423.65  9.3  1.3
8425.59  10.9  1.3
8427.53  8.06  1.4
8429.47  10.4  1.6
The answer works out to 8.26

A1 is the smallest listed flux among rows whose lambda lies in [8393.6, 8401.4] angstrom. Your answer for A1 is 10.2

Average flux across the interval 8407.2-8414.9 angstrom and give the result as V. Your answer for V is 10.6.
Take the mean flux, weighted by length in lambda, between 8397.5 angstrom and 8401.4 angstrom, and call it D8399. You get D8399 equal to 16.1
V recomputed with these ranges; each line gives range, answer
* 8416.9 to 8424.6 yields 9.57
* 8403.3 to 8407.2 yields 11.7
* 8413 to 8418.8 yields 9.44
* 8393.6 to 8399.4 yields 11.1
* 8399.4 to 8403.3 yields 15.6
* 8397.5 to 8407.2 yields 13.2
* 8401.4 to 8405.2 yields 10.7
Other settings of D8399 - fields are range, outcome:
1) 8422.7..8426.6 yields 10.1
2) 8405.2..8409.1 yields 11.6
